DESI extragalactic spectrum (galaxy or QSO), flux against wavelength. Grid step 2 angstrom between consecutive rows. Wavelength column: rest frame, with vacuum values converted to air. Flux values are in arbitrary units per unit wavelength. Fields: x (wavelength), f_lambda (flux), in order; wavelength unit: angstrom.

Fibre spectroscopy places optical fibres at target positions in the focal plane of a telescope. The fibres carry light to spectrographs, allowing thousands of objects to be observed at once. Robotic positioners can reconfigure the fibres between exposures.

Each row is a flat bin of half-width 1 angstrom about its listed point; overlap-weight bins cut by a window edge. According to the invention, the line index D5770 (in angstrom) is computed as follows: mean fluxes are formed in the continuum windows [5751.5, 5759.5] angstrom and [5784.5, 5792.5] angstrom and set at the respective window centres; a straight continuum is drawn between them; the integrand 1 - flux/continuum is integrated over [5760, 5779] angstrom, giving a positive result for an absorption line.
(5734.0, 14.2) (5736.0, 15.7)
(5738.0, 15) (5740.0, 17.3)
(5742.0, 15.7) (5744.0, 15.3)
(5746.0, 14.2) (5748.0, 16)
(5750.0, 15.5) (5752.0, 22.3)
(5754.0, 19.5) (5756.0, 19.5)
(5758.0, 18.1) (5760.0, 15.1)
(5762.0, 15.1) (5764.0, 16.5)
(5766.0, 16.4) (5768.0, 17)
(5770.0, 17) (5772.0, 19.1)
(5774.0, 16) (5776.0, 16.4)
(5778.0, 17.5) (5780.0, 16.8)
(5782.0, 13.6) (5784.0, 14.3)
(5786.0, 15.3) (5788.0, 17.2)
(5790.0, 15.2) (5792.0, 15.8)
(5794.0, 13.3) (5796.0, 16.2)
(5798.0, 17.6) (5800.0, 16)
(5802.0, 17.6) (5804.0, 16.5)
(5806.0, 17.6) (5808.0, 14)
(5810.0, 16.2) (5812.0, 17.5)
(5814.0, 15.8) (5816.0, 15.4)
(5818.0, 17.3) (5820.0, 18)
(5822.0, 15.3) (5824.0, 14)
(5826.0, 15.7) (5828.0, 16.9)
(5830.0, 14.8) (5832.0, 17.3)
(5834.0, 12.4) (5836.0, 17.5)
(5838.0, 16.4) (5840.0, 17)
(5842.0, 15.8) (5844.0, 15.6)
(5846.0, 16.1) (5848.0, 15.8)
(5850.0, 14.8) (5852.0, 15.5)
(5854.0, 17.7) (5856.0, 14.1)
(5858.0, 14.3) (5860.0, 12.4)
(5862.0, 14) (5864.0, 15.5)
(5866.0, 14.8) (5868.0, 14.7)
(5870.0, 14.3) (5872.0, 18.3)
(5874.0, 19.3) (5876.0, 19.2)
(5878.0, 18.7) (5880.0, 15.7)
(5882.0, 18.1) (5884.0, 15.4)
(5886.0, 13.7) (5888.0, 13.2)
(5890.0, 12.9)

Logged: 1.2 angstrom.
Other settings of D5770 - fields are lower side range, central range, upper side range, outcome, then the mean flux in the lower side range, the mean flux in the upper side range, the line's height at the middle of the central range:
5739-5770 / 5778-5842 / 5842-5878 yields 1.3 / 16.9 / 15.8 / 16.3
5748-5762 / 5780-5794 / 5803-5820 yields 1.5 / 17.9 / 16.4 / 17.1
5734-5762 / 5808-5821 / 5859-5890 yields -0.2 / 16.7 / 15.7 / 16.2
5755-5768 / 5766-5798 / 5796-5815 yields 1.1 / 16.8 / 16.5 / 16.7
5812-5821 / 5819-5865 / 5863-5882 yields 3.4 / 16.7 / 16.8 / 16.8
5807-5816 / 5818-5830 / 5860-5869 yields -0.4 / 15.8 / 14.5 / 15.5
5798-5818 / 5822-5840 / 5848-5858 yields 0.2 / 16.4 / 15.4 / 15.9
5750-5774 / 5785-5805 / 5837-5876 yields 1.0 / 17.6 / 15.7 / 16.9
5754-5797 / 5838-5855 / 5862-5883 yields 0.6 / 16.3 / 16.7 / 16.6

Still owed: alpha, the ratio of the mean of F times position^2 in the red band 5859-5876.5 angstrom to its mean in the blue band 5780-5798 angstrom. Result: 1.1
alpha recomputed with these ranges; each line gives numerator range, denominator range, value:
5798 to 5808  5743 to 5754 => 1.01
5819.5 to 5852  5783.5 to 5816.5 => 1.00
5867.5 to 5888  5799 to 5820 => 1.03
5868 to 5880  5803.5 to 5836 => 1.12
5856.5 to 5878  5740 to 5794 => 0.99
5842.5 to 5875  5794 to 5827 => 0.97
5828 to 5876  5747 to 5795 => 0.97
